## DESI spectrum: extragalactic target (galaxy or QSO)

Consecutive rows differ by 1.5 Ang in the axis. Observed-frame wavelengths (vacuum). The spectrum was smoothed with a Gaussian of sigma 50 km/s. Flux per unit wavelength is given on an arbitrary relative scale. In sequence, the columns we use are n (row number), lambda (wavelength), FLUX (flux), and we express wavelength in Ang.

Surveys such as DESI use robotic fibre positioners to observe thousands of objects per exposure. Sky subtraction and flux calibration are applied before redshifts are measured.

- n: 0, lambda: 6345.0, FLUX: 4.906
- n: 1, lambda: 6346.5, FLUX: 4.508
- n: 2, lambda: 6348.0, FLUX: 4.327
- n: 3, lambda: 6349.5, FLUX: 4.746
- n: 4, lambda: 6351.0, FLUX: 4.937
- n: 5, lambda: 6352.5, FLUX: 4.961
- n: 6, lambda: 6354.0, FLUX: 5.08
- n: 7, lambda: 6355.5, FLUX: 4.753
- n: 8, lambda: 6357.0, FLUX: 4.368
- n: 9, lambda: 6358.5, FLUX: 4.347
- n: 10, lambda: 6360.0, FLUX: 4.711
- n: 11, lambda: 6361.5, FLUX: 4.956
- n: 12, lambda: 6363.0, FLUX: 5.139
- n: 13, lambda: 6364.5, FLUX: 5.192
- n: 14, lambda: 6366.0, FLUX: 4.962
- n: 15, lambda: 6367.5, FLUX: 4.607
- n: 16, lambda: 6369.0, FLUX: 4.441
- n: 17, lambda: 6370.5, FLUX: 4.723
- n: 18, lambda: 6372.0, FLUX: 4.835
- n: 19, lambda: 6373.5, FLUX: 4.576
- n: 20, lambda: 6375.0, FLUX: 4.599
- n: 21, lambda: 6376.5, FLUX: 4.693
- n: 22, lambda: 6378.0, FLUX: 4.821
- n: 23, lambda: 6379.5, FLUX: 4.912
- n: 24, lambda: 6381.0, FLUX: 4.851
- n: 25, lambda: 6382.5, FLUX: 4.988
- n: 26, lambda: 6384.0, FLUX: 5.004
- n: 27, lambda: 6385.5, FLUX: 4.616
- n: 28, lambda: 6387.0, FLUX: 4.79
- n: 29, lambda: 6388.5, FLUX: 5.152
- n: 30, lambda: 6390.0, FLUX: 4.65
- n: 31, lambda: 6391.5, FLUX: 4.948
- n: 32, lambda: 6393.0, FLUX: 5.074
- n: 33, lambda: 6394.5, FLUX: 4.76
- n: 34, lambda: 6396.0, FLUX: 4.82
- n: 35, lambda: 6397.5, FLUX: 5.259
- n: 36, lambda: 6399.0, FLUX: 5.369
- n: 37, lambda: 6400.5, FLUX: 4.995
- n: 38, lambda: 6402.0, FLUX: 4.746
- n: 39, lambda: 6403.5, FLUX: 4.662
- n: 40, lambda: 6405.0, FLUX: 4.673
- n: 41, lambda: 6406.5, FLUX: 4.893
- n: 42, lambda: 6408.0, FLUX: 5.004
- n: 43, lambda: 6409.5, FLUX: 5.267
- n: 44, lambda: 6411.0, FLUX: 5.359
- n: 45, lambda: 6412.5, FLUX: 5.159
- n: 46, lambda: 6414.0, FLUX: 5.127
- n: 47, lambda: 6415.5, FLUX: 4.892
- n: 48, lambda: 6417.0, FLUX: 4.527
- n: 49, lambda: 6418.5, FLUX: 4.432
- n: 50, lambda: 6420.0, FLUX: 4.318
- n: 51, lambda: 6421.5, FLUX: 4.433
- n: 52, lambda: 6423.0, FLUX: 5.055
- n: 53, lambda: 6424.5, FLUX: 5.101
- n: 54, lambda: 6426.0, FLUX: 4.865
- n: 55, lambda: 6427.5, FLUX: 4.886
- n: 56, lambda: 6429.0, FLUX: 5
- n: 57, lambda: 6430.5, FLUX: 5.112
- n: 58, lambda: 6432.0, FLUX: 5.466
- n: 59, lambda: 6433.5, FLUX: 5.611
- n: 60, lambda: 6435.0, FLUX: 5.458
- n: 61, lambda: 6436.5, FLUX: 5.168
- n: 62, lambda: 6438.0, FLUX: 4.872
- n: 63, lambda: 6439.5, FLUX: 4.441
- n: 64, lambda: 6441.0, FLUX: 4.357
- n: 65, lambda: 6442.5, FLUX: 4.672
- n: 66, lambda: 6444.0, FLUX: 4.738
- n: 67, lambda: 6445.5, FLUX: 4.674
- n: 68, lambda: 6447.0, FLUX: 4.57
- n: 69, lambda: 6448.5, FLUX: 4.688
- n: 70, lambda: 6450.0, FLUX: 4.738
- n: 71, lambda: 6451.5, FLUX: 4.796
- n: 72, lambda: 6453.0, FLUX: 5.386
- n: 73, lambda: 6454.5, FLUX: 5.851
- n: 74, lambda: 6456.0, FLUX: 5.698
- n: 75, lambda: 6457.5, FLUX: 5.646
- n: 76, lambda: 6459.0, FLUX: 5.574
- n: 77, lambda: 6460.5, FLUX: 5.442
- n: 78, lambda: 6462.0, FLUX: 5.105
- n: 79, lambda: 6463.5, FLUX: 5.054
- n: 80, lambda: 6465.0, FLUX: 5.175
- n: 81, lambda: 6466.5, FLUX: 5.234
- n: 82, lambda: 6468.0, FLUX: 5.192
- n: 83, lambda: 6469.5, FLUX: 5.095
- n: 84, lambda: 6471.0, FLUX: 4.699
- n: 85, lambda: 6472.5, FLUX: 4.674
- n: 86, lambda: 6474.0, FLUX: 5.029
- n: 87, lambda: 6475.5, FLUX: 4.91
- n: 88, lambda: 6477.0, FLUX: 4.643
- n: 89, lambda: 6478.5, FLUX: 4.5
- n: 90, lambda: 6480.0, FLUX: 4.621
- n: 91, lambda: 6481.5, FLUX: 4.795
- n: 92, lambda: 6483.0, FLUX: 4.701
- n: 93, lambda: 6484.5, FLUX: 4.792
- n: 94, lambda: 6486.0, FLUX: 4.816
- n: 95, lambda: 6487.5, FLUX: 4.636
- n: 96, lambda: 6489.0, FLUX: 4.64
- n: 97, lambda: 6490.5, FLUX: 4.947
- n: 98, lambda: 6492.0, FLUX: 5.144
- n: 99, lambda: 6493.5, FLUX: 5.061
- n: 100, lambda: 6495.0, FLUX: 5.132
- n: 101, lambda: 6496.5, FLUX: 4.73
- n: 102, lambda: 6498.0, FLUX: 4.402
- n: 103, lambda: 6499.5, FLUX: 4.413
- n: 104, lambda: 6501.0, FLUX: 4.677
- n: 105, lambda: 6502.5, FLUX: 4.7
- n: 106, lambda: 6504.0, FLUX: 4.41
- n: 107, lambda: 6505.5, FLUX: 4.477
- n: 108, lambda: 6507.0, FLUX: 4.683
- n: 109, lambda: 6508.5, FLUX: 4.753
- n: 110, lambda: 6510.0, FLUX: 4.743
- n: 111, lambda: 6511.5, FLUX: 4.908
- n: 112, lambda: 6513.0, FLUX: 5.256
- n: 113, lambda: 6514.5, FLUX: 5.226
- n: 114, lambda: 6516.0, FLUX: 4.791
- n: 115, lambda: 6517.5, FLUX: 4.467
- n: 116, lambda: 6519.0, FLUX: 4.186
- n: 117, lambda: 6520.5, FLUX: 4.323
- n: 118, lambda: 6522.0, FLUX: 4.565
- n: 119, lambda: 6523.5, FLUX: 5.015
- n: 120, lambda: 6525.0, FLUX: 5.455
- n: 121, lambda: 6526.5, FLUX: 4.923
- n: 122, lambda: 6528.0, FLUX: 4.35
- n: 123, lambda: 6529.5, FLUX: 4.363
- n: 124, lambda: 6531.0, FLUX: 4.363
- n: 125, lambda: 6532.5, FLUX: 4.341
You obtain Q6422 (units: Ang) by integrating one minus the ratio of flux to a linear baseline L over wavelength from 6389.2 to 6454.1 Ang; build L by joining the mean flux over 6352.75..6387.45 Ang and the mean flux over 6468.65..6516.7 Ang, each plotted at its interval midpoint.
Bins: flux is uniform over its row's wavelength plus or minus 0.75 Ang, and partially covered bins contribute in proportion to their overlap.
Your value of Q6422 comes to -1.76 Ang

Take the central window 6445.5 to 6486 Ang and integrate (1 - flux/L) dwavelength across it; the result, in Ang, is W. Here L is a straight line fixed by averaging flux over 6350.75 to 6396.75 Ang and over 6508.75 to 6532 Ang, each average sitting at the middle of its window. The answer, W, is -2.2 Ang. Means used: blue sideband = 4.81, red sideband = 4.73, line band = 5.01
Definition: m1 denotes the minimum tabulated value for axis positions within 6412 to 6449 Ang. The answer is 4.318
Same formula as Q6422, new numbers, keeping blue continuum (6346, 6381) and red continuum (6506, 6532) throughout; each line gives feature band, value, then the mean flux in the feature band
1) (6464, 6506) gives -0.6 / 4.8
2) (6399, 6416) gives -0.9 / 5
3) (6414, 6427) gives 0.0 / 4.73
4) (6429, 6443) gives -0.8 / 5.02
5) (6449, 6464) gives -1.9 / 5.32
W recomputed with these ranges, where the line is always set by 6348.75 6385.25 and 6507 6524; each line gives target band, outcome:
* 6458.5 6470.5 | -1.1 Ang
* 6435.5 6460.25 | -1.2 Ang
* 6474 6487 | 0.0 Ang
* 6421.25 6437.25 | -1.2 Ang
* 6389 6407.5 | -0.5 Ang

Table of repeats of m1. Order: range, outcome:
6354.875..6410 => 4.347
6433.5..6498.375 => 4.357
